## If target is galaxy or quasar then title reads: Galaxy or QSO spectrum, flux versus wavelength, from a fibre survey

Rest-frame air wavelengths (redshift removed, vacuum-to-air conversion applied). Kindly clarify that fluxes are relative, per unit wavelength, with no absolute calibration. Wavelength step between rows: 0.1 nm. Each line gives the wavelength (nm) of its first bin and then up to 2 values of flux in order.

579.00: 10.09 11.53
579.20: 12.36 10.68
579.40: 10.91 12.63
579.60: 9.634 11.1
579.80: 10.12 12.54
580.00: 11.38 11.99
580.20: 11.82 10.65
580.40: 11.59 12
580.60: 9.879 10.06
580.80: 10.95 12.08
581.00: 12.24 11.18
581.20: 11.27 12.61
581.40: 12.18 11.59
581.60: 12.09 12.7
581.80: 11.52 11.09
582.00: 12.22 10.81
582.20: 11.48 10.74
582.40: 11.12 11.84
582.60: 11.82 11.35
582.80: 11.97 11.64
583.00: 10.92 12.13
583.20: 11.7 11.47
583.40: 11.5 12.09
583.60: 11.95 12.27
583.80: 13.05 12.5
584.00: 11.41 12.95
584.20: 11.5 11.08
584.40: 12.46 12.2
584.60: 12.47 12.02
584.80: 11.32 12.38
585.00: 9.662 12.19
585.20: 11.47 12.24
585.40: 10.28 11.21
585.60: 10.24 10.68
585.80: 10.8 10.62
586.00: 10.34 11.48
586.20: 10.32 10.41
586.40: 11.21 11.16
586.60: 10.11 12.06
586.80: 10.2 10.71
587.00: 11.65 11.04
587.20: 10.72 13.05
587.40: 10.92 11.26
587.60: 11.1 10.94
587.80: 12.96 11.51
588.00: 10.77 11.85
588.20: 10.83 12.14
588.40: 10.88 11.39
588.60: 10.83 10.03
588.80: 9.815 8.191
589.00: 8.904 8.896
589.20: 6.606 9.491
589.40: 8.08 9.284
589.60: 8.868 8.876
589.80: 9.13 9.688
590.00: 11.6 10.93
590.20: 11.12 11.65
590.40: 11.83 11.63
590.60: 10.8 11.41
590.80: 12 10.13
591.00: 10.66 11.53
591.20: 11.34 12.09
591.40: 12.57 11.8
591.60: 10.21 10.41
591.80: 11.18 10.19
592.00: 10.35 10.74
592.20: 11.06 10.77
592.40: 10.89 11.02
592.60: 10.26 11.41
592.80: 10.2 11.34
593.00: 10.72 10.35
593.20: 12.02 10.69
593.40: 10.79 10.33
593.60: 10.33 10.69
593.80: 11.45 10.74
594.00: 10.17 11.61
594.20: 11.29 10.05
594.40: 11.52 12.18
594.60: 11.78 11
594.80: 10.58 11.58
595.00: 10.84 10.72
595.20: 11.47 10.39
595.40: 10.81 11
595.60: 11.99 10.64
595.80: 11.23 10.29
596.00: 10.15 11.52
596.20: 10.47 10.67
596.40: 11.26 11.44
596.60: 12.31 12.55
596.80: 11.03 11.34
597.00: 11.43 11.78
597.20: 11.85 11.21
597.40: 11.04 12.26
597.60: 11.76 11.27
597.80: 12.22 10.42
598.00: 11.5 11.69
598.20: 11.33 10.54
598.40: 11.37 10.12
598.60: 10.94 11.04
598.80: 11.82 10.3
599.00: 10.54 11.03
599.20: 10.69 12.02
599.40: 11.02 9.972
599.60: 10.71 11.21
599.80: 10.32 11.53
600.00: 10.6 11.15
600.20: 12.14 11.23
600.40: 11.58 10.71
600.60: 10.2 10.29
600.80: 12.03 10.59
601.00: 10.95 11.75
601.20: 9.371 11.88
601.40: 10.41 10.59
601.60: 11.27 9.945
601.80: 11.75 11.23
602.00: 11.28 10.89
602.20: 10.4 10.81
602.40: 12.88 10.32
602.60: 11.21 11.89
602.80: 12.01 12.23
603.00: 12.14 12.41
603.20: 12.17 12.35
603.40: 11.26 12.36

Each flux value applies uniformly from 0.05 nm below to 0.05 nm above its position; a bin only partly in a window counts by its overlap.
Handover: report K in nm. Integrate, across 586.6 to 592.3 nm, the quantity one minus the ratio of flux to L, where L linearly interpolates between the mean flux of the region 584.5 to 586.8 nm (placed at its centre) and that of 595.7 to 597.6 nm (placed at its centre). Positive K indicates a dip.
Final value 0.25 nm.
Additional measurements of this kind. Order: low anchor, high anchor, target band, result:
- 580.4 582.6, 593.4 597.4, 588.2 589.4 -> 0.169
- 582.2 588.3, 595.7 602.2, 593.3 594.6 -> 0.031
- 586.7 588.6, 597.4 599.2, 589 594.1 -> 0.305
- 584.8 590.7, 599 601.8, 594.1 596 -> -0.041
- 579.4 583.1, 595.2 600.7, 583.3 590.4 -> 0.258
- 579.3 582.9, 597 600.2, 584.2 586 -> 0.006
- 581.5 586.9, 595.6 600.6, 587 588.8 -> 0.019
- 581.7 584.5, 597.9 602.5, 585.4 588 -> 0.122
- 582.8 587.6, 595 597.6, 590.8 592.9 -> 0.063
